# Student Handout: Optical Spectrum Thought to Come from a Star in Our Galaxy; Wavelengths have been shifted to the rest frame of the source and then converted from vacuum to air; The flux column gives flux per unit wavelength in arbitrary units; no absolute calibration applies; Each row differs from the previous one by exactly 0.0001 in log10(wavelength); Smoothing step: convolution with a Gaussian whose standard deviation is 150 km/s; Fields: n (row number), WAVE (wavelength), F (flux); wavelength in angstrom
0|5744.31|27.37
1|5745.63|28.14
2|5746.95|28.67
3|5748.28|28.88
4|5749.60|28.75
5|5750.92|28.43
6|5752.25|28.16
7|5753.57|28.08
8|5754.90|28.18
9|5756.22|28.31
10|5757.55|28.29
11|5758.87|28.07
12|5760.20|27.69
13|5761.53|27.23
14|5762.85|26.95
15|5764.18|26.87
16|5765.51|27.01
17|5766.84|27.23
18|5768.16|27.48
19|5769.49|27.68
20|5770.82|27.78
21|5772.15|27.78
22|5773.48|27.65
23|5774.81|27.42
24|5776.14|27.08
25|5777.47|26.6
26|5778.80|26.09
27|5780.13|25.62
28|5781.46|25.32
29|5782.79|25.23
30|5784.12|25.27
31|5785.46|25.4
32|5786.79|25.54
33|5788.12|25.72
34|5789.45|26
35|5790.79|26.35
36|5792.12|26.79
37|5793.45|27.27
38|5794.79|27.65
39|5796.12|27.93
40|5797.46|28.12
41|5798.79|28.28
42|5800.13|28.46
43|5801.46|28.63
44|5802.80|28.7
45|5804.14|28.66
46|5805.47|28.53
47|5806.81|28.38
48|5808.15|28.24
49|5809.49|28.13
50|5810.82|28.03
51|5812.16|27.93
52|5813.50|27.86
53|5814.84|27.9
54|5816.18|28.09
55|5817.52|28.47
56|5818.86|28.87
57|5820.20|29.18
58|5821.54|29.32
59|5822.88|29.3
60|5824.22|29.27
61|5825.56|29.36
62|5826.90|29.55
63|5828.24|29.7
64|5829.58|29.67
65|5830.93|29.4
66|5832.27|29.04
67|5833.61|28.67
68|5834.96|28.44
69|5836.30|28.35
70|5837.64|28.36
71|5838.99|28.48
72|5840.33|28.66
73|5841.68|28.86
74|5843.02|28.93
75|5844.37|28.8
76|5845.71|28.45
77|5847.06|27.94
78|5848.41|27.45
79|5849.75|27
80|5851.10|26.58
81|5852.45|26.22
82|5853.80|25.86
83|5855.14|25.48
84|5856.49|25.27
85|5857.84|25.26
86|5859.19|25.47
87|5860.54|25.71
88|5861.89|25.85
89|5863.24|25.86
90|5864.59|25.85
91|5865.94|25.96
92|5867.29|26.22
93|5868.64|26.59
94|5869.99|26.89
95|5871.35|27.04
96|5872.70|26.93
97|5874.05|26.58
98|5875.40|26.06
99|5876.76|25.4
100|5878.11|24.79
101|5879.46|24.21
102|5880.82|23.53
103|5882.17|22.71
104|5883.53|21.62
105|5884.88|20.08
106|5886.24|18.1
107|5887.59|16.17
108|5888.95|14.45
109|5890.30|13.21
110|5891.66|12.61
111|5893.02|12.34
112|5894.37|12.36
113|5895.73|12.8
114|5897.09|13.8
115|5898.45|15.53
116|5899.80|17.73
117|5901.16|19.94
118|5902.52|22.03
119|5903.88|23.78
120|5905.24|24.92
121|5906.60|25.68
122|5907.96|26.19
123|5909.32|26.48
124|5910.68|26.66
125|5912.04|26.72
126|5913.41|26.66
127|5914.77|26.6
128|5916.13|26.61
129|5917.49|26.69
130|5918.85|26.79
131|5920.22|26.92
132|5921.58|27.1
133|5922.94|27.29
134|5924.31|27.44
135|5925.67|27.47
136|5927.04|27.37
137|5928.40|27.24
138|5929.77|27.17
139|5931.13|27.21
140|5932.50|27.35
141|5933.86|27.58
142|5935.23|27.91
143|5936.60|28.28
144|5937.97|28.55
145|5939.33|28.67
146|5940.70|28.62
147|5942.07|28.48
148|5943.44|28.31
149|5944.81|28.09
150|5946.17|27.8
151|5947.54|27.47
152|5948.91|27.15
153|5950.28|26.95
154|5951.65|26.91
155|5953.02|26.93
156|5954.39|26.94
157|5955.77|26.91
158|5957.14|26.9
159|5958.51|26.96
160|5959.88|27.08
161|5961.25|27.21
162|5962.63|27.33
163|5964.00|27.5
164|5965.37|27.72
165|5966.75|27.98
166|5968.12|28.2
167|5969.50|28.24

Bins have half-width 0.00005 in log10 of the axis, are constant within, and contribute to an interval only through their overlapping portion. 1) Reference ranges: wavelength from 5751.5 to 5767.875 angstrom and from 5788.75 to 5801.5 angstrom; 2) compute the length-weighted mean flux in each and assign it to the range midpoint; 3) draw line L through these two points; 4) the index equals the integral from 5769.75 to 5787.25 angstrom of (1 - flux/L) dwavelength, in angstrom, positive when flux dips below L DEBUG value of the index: 0.7 angstrom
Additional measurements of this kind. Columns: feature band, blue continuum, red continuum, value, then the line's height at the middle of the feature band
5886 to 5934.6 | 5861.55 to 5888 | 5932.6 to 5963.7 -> 6.26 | 25.9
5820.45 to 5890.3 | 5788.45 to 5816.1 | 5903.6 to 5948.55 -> 3.64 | 27.6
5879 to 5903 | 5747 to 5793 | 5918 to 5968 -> 8.83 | 27.4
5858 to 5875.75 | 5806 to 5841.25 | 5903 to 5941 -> 1.10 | 27.9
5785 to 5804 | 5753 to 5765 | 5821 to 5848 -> 0.68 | 28.3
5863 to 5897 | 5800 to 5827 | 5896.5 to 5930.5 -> 6.32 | 26.1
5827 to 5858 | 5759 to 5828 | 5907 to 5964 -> -0.51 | 27.5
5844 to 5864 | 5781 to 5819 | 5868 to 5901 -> -3.28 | 22.7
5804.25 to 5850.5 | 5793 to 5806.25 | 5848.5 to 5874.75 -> -2.20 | 27.3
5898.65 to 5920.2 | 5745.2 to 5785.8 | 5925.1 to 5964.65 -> 2.15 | 27.5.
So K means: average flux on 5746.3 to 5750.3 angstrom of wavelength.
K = 28.8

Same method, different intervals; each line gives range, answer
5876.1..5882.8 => 24.2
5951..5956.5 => 26.9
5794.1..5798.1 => 27.8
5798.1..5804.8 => 28.5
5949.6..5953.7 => 26.9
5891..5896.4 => 12.5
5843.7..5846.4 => 28.6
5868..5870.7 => 26.7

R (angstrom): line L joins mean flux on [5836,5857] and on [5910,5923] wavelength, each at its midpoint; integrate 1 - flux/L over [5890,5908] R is 6.1 angstrom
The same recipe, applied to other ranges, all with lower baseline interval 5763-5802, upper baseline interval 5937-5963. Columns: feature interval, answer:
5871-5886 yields 1.7 angstrom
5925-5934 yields 0.0 angstrom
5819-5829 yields -0.8 angstrom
